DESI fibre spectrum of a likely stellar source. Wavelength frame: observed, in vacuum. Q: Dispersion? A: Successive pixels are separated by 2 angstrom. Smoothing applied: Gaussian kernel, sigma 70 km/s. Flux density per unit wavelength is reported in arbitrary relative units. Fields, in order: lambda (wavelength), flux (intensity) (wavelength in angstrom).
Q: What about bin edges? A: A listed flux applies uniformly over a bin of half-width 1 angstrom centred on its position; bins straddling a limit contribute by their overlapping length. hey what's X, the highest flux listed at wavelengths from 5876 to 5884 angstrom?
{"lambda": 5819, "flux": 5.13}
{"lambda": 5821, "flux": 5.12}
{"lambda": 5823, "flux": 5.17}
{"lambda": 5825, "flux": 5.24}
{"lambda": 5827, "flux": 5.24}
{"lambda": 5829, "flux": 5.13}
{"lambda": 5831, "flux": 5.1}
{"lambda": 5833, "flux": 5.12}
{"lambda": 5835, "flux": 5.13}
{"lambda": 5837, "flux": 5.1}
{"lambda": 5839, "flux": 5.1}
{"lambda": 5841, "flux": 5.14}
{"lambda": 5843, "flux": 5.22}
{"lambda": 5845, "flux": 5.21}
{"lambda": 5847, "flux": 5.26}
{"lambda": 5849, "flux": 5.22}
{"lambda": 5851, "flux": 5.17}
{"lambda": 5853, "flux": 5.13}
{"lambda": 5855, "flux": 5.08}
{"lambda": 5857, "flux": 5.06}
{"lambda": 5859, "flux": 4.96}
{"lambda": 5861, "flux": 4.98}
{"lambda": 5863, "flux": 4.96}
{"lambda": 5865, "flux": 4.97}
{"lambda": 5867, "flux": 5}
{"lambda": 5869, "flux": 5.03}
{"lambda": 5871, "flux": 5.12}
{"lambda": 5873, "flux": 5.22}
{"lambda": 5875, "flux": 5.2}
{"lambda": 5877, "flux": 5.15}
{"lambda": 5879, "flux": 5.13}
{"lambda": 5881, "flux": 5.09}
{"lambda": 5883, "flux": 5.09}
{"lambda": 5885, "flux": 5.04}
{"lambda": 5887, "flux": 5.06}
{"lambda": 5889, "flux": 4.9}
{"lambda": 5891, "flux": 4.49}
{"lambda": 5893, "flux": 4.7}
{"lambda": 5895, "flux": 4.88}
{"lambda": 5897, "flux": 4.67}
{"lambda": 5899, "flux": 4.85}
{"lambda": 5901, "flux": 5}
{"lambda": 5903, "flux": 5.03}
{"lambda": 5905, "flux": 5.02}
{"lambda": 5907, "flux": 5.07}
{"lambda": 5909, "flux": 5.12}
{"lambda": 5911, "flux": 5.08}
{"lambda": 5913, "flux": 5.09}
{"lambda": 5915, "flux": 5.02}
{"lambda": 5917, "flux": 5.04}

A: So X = 5.15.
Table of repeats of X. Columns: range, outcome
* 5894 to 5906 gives 5.03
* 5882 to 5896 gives 5.09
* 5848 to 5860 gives 5.22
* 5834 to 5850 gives 5.26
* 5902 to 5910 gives 5.12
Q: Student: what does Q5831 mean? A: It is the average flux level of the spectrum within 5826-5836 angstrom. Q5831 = 5.14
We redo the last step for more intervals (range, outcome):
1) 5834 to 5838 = 5.12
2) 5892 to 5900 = 4.78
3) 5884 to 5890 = 5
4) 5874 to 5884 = 5.13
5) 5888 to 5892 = 4.7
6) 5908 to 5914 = 5.1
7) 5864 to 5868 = 4.98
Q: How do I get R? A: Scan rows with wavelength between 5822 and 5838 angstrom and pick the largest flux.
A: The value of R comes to 5.24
